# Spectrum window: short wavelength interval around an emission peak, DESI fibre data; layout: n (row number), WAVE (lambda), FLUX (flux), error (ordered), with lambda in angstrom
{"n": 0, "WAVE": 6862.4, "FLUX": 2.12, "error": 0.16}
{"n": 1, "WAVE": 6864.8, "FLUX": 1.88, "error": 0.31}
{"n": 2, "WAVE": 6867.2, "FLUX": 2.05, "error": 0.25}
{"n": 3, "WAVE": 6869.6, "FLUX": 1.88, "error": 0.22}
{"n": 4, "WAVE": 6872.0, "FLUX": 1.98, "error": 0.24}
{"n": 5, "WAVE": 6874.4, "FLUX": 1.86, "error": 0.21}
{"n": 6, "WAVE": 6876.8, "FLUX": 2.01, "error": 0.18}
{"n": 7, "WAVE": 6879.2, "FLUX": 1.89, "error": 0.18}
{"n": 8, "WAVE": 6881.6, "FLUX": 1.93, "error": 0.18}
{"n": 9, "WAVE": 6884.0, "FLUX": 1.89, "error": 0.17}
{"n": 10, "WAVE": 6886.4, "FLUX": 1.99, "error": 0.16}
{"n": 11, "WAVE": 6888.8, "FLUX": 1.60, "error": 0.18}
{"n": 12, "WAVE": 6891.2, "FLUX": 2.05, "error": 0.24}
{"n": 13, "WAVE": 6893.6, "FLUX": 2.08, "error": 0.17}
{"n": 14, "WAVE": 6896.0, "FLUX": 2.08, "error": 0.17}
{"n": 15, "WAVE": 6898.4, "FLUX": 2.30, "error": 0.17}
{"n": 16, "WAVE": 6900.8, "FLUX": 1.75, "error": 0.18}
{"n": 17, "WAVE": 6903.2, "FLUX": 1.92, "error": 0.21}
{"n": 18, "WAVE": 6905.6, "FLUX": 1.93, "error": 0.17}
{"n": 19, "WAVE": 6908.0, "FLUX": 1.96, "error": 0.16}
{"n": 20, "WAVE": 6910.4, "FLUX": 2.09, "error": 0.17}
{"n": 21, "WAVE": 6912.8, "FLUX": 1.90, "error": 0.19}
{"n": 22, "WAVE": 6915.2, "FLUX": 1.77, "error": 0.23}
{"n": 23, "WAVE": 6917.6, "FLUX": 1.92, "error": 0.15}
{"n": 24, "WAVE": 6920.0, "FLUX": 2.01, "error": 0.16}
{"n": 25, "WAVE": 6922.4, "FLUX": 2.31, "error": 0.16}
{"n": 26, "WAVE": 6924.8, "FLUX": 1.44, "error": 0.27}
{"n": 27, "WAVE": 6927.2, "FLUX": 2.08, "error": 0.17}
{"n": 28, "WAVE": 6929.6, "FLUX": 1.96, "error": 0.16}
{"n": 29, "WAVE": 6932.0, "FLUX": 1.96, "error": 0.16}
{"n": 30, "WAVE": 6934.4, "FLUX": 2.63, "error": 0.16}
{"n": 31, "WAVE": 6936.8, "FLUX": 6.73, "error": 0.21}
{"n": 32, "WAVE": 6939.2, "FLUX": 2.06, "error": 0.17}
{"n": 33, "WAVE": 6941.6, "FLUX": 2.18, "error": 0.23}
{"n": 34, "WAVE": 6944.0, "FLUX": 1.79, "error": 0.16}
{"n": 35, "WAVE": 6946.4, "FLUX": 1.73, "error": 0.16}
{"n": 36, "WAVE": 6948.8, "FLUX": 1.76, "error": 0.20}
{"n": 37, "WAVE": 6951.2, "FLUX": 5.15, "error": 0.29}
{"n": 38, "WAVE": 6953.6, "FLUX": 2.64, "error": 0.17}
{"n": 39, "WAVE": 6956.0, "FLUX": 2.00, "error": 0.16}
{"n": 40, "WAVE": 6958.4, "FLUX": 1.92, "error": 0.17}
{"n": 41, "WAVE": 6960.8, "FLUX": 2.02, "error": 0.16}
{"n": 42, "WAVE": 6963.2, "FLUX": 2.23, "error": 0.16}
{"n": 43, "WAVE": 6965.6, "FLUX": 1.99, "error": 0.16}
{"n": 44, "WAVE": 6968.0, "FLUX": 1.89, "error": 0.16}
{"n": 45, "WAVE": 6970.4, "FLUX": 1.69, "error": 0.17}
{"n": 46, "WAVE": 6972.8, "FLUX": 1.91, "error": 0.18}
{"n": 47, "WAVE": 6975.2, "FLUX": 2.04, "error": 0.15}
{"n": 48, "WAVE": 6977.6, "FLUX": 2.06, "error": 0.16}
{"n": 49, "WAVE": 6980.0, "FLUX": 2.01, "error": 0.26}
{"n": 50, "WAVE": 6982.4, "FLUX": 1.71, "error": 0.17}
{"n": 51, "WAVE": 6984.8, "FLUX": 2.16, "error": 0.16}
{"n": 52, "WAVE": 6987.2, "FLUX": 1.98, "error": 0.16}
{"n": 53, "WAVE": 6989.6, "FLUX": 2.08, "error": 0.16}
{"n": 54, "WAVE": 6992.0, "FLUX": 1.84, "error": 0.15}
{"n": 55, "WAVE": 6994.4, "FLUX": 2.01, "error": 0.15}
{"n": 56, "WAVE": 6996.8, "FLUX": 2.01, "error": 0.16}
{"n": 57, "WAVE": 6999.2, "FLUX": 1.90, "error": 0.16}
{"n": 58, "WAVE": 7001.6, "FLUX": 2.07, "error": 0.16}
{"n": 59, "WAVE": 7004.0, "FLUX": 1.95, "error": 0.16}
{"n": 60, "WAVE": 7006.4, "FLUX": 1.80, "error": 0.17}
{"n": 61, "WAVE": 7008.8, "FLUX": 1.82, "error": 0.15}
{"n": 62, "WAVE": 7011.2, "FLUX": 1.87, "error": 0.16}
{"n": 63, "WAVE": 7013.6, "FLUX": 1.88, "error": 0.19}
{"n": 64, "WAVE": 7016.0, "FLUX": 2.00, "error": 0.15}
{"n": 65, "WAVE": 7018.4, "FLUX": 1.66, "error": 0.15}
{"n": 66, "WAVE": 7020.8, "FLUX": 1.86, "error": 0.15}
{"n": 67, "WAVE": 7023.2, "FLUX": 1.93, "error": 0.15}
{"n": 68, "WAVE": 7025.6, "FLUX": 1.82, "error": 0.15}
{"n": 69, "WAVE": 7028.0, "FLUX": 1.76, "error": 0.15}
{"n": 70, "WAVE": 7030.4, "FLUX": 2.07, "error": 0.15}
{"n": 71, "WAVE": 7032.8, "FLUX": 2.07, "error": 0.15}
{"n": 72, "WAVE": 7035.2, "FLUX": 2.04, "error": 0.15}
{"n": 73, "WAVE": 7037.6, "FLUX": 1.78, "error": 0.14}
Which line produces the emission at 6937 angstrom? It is [S II]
